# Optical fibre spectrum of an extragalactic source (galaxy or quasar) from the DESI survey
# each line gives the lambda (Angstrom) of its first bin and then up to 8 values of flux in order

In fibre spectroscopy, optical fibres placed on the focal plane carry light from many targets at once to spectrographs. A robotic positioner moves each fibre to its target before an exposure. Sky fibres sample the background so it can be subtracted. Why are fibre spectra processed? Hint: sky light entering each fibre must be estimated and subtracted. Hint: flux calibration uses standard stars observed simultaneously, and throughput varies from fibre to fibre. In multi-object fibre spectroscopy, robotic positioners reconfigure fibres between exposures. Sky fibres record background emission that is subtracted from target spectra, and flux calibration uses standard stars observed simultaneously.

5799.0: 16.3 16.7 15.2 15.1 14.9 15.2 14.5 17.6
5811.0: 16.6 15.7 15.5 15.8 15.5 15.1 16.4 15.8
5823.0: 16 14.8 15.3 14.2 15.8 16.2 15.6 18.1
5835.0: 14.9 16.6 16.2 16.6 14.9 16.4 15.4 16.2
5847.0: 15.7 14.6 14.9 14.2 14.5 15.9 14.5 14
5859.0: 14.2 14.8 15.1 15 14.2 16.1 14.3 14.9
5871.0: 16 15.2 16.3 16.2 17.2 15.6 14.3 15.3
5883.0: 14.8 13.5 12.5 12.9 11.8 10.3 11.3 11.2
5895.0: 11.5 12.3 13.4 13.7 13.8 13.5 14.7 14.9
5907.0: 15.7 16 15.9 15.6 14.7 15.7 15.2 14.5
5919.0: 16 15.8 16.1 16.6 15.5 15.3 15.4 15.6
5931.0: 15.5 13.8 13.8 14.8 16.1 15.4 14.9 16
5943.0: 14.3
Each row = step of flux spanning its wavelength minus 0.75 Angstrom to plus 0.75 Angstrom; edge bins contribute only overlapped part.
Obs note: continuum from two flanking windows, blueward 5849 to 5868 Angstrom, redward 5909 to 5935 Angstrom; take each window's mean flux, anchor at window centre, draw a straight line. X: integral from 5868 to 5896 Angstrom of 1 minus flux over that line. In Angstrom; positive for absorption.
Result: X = 2.0 Angstrom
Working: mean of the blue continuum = 14.8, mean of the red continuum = 15.4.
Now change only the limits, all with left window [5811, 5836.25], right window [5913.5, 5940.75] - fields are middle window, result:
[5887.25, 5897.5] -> 2.56 Angstrom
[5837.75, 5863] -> 0.74 Angstrom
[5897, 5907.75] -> 0.85 Angstrom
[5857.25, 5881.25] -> 0.47 Angstrom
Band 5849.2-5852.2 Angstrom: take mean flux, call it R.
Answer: 14.6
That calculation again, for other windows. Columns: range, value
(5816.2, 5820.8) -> 15.7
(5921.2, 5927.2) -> 15.9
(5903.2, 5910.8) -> 15.4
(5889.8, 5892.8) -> 10.8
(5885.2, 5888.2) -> 12.7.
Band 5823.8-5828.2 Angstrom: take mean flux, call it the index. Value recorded 14.8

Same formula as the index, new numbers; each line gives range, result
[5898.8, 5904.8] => 13.9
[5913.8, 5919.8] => 15.4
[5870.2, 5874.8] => 15.8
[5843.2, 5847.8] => 15.8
